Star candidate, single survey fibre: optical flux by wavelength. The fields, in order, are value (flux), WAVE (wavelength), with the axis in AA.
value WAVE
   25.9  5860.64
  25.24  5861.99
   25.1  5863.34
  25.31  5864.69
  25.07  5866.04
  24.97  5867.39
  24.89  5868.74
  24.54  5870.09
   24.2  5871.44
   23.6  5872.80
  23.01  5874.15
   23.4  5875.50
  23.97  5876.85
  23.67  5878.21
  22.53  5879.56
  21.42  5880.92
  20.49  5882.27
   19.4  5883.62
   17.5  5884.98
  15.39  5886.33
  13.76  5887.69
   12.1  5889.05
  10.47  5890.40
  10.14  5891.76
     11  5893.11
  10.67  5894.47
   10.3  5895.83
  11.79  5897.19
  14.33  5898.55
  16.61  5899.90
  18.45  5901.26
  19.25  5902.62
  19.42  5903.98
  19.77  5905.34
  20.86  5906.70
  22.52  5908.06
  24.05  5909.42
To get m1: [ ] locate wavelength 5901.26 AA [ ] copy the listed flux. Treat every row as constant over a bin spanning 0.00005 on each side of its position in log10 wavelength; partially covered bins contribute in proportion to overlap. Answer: 18.45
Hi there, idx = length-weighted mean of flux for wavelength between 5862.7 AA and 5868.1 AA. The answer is 25.1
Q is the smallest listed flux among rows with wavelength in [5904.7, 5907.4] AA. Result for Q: 19.77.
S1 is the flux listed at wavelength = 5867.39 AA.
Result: 24.97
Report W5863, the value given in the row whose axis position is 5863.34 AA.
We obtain 25.1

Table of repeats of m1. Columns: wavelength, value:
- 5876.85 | 23.97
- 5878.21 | 23.67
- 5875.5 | 23.4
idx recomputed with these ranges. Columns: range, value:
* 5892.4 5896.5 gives 10.7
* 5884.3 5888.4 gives 15.5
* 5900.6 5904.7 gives 19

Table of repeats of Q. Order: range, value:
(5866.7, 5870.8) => 24.54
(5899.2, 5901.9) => 16.61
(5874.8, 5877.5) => 23.4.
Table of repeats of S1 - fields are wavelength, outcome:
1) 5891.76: 10.14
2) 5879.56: 22.53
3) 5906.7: 20.86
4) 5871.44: 24.2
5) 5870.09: 24.54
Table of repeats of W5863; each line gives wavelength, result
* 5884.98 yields 17.5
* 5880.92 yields 21.42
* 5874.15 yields 23.01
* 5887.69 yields 13.76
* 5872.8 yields 23.6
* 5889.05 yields 12.1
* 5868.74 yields 24.89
